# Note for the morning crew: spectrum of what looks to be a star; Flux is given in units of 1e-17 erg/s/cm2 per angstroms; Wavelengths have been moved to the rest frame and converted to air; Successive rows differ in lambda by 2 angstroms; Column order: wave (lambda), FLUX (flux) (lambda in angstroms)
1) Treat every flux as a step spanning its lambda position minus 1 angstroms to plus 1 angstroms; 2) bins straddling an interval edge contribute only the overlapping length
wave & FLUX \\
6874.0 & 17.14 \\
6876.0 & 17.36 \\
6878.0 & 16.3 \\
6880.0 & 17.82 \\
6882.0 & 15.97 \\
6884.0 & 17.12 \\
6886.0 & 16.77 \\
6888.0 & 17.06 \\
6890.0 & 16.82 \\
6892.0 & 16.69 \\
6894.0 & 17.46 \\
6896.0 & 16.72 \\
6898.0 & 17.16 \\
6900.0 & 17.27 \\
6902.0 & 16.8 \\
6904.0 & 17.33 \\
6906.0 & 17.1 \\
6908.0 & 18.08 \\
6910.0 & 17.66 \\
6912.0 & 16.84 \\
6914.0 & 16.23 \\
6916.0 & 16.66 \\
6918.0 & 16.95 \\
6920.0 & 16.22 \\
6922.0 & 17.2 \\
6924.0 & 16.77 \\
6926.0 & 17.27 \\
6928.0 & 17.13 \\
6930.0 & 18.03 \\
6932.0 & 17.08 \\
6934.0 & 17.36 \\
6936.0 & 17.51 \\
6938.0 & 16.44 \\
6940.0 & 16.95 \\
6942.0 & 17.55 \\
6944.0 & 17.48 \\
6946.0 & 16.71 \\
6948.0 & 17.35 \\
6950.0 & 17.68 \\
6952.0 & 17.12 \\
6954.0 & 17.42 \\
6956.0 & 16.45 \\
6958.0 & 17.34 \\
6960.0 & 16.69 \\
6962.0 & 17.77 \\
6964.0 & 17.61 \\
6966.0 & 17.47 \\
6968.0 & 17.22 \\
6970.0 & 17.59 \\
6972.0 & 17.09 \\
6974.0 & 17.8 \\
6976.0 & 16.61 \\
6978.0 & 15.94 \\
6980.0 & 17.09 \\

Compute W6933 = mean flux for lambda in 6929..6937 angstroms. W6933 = 17.5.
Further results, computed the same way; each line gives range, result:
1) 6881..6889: 16.7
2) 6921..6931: 17.3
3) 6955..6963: 17.1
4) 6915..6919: 16.8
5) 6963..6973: 17.4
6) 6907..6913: 17.5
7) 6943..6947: 17.1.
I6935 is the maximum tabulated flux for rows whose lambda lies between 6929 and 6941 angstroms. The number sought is 18.03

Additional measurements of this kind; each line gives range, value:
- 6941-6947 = 17.55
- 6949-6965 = 17.77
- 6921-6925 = 17.2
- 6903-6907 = 17.33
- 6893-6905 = 17.46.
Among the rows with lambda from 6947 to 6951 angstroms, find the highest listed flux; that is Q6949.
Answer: 17.68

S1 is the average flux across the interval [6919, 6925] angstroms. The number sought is 16.7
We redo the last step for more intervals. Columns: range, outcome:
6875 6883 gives 16.9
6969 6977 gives 17.3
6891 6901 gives 17.1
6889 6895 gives 17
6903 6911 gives 17.5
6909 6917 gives 16.8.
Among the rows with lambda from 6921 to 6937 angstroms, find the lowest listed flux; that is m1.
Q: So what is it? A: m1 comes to 16.77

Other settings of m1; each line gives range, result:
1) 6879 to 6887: 15.97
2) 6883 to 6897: 16.69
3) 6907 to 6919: 16.23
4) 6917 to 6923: 16.22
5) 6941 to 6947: 16.71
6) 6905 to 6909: 17.1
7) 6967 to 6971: 17.22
